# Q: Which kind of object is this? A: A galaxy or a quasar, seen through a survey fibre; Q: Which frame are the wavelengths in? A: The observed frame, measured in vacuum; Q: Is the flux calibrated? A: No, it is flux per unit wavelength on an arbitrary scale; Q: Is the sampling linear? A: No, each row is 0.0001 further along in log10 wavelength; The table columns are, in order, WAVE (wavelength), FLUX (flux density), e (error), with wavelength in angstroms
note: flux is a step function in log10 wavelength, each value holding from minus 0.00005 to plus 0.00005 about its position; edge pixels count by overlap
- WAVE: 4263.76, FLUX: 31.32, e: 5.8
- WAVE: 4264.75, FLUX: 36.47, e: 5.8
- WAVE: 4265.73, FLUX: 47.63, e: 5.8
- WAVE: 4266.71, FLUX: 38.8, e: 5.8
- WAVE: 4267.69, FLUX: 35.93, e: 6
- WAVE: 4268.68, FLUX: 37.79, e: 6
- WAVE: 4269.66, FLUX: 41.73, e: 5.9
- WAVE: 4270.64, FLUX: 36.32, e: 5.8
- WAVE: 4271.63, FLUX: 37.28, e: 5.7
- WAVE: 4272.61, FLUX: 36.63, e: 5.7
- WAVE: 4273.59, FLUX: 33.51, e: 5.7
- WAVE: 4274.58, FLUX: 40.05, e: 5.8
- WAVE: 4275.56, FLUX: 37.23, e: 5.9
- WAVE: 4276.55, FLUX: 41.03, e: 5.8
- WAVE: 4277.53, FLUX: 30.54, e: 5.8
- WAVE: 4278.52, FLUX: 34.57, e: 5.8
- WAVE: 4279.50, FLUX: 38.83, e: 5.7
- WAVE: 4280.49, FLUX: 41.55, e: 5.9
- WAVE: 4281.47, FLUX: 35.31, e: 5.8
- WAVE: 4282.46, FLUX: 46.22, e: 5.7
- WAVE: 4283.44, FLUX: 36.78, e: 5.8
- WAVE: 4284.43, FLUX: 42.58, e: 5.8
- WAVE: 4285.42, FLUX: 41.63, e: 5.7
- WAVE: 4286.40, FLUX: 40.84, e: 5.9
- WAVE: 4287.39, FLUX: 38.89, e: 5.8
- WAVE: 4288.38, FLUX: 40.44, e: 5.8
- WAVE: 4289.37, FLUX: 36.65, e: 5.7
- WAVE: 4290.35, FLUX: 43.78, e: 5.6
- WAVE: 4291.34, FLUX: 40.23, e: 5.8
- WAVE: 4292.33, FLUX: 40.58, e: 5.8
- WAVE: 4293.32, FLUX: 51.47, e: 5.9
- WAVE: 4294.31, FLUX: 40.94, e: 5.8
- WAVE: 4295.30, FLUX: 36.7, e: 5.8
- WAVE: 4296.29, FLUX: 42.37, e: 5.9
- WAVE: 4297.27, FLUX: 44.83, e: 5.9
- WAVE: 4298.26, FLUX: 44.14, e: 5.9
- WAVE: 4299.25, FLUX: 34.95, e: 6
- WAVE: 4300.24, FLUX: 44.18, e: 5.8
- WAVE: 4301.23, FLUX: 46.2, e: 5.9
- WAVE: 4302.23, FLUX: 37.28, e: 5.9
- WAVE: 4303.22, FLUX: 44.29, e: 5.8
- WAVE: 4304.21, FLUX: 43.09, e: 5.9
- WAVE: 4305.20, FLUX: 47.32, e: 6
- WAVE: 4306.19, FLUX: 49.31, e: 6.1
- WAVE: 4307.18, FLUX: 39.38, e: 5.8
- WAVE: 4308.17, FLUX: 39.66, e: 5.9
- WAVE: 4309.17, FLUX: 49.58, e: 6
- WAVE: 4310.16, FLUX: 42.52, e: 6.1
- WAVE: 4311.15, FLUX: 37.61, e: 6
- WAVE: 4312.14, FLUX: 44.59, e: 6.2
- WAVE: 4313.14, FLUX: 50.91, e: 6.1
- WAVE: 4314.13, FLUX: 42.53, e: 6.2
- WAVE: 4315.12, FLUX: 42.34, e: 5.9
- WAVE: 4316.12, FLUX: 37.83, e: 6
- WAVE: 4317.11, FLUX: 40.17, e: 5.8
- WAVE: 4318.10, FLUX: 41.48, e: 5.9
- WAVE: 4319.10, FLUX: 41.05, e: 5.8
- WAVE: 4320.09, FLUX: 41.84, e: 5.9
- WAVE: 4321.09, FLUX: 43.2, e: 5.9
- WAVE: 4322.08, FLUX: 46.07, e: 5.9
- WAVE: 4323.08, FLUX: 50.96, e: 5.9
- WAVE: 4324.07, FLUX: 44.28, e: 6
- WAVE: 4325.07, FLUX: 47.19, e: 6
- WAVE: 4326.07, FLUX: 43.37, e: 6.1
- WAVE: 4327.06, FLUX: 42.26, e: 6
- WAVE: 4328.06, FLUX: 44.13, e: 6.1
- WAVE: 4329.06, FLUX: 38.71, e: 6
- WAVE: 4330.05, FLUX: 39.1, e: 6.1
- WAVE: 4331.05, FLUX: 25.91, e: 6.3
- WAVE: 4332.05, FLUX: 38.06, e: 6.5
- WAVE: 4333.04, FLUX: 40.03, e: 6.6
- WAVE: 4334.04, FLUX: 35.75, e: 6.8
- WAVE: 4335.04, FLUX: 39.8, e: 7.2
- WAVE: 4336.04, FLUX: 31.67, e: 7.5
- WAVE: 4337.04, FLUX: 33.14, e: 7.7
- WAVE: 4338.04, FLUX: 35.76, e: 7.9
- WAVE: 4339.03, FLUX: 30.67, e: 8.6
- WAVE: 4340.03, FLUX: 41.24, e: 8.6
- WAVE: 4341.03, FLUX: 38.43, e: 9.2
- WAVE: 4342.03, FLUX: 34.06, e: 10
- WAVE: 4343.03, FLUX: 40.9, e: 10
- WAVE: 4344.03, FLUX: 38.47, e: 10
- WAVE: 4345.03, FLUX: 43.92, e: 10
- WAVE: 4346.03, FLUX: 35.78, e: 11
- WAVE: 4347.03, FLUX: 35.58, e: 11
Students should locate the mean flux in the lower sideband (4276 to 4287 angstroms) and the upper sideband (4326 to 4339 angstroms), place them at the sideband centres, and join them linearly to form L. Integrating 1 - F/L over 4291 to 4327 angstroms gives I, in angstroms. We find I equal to -4.9 angstroms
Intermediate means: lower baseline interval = 39.1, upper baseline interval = 37.1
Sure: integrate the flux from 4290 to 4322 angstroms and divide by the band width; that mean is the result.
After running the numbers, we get 42.7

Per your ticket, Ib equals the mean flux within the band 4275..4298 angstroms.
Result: 40.2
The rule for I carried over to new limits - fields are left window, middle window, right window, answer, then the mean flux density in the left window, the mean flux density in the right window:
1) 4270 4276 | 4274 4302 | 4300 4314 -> -0.3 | 37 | 43.9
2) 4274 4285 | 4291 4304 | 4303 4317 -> -0.2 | 38.6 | 43.5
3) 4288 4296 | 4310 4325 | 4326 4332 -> -1.5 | 41.4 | 38.5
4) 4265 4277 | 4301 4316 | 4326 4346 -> -2.2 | 38.6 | 37.6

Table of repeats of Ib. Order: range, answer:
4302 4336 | 42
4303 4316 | 43.9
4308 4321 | 42.5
